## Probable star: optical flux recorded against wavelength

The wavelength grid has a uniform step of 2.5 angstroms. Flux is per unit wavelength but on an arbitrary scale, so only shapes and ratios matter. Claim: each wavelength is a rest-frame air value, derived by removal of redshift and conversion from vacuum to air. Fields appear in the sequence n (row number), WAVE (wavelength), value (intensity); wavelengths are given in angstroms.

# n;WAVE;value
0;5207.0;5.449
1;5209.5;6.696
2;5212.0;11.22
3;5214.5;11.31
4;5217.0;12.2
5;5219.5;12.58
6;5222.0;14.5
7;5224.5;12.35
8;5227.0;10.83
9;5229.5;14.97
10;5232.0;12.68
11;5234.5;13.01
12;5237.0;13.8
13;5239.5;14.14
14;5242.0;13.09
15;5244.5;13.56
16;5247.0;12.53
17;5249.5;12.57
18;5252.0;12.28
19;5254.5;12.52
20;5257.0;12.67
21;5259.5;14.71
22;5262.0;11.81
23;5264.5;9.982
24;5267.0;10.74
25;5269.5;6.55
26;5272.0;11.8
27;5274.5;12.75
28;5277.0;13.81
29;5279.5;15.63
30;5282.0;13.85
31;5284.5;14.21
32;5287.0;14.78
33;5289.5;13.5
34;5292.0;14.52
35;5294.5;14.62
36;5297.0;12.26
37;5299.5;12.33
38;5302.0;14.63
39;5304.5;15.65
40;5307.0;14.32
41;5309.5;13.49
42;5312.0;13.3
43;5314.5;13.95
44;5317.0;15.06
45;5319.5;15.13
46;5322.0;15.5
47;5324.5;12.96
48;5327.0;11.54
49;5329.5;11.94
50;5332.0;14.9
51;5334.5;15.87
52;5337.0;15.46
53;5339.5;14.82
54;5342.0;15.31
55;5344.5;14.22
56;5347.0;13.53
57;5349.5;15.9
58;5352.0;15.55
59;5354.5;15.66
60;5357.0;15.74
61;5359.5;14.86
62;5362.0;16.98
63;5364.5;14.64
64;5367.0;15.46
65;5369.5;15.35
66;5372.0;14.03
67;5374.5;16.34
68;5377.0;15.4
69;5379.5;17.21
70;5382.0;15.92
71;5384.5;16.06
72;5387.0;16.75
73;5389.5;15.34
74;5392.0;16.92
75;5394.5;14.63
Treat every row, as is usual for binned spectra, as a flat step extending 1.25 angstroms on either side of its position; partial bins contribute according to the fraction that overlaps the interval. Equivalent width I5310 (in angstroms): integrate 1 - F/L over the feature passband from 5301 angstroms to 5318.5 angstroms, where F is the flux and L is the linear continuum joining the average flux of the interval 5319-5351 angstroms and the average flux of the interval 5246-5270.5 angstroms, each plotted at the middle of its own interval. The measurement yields -1.1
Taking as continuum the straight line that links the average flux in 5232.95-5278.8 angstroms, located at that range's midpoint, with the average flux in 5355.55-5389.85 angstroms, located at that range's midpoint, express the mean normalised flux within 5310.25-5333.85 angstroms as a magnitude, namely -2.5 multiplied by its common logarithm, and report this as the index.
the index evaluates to 0.03 mag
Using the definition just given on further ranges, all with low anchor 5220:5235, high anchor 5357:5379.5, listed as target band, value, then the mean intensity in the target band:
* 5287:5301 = 0.048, 13.6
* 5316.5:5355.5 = 0.027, 14.6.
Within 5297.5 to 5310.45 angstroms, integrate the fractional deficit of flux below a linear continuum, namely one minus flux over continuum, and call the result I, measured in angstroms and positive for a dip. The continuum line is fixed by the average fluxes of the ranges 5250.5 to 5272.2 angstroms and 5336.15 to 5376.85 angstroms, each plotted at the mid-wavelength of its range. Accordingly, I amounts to -0.83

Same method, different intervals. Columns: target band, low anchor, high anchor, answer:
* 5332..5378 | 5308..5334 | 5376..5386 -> -0.4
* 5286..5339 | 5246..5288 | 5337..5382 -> -0.7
